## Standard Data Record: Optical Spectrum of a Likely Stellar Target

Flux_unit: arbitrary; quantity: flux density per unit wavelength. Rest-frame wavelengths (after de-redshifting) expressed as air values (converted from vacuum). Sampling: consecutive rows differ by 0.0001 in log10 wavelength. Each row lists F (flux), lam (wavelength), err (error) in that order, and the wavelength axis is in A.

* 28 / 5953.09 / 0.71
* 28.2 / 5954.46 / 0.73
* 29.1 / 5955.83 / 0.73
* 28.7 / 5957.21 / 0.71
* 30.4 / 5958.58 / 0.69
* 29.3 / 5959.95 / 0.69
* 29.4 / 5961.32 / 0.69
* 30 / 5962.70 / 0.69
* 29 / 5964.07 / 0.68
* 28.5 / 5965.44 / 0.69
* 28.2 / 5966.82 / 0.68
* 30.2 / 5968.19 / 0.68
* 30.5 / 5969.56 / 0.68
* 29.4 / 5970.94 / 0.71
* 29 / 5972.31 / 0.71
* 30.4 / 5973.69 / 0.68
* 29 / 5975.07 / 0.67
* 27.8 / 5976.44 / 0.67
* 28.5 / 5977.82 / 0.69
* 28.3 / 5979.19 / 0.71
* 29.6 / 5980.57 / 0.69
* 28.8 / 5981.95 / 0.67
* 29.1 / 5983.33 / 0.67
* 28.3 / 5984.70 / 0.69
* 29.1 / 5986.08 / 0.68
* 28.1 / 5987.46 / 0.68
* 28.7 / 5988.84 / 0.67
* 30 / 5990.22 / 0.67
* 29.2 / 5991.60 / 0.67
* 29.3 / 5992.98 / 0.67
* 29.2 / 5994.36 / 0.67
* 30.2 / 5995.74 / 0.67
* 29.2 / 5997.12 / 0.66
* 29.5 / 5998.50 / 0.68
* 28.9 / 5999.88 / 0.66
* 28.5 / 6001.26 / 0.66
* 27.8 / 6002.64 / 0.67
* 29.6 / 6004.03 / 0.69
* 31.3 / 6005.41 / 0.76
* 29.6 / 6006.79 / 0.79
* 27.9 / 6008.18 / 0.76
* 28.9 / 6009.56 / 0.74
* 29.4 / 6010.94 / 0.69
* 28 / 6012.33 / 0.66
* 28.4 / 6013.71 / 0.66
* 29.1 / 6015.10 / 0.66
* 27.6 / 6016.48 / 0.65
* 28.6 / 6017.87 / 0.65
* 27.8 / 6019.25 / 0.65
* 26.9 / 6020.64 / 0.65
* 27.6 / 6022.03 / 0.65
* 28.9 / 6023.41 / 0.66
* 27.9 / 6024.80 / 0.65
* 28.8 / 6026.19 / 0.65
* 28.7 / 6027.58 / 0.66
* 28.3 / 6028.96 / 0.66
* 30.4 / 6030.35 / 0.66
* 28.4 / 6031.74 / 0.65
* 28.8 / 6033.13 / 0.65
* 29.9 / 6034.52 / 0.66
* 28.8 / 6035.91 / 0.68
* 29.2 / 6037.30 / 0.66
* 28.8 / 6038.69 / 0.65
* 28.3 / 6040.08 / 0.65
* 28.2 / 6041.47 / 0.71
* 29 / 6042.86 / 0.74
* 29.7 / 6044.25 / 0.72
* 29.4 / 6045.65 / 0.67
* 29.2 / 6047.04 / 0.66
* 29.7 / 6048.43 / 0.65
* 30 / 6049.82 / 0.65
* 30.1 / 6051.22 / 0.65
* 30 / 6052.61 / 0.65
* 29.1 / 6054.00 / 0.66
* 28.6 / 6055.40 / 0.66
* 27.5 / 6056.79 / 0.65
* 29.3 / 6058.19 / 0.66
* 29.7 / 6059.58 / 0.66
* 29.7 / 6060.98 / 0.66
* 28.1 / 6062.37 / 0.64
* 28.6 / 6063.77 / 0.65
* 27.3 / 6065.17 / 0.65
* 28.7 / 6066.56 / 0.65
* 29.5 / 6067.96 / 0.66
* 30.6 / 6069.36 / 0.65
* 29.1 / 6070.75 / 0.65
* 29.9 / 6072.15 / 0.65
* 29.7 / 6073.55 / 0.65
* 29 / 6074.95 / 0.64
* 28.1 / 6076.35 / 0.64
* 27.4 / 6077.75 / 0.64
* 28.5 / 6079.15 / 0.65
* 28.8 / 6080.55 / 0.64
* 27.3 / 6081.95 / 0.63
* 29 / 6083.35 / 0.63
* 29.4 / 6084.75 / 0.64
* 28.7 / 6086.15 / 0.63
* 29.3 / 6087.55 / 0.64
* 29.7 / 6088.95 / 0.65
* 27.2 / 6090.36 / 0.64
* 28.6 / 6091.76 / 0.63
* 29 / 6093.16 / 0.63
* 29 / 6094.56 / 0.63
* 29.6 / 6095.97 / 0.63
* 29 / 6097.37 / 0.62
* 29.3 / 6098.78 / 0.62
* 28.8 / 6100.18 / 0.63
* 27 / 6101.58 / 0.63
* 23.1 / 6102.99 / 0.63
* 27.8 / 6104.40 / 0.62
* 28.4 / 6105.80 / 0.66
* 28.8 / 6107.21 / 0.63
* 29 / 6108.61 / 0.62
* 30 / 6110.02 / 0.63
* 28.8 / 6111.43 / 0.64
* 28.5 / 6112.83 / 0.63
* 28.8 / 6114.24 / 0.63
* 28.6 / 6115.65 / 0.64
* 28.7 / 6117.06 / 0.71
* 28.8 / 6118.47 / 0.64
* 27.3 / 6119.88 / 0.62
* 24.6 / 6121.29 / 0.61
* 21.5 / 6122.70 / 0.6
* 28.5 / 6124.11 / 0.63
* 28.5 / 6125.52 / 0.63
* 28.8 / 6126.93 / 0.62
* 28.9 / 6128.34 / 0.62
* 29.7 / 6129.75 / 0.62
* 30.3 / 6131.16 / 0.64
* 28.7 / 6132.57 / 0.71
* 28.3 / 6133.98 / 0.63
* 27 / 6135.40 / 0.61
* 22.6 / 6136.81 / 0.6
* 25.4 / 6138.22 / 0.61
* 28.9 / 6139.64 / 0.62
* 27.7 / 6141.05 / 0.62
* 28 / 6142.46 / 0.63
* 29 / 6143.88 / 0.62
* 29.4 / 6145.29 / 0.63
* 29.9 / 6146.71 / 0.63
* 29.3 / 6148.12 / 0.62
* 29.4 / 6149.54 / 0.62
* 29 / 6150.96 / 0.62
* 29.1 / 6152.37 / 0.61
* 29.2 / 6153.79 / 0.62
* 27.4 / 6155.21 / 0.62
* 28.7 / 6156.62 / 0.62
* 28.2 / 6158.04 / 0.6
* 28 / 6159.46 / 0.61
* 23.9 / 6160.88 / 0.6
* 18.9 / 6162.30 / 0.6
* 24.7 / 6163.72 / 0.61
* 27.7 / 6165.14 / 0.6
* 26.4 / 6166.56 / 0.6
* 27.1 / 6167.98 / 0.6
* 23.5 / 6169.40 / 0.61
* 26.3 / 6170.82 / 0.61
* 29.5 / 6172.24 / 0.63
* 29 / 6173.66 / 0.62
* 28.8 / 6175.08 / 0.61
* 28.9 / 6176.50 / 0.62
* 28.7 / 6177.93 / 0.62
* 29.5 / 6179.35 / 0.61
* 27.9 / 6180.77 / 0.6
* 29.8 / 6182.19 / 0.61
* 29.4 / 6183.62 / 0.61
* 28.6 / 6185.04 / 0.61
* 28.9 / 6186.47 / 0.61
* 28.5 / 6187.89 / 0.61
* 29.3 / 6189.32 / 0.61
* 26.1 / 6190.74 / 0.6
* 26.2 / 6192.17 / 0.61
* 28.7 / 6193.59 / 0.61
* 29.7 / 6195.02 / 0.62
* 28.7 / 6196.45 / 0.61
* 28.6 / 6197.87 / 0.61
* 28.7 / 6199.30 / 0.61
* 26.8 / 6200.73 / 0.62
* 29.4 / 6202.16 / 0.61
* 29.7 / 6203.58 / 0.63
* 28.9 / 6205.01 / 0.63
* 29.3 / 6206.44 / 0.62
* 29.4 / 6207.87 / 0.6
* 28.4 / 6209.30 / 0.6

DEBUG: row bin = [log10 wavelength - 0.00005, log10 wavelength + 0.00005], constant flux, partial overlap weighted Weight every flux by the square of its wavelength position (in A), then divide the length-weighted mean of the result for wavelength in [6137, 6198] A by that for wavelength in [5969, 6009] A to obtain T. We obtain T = 1.0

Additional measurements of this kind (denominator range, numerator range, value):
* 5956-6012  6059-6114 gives 1.02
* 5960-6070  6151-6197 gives 1.01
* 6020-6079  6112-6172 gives 0.98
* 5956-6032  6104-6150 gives 1.01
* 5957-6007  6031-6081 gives 1.02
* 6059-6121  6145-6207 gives 1.01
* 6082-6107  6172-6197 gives 1.04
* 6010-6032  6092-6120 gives 1.03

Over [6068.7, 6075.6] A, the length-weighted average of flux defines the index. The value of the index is 29.7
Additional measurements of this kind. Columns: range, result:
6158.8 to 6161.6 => 25.9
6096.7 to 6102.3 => 28.5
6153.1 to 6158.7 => 28.4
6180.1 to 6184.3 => 29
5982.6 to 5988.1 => 28.7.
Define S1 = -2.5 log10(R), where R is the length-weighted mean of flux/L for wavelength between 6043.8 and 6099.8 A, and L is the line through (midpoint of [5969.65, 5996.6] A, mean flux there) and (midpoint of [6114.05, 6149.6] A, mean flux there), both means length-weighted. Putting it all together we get -0.02 mag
